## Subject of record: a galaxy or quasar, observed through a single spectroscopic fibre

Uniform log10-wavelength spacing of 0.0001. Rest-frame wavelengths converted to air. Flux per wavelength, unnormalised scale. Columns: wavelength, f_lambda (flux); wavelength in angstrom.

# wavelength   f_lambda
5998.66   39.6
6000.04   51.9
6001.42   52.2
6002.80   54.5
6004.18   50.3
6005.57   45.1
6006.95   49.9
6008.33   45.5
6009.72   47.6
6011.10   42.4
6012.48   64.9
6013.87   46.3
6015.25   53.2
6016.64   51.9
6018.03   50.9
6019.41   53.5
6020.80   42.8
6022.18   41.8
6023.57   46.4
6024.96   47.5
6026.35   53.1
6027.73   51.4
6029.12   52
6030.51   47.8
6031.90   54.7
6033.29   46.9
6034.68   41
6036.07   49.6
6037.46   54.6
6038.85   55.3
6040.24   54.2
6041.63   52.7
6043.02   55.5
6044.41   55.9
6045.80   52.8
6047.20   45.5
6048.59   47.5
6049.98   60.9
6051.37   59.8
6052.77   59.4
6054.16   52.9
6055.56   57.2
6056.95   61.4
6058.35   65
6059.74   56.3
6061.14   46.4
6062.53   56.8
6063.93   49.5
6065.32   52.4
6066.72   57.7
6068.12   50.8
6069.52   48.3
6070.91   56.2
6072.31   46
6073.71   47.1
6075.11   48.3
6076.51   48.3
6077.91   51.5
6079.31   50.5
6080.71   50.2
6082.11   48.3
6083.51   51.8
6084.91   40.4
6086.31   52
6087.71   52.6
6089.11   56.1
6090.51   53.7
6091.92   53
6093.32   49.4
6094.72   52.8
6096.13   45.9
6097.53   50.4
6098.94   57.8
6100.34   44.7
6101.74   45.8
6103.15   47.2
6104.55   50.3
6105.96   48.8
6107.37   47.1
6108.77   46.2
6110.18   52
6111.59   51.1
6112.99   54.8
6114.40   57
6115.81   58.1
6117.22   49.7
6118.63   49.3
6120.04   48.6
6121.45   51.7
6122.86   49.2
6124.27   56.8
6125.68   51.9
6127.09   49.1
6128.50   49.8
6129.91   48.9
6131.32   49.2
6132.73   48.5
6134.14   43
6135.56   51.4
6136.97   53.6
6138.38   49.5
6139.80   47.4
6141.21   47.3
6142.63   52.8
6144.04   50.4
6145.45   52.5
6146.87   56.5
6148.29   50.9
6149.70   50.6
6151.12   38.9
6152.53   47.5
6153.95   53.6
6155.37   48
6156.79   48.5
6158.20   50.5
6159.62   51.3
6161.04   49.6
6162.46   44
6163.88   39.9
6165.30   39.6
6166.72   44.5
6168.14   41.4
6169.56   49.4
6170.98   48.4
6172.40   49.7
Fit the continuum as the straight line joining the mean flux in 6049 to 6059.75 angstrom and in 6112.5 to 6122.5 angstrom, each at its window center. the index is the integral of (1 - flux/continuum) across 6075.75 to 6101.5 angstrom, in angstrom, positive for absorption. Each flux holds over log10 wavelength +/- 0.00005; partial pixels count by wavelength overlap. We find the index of 2.3 angstrom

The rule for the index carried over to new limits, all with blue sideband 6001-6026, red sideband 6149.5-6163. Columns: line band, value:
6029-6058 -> -2.6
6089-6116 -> -1.3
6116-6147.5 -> -1.3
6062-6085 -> -0.8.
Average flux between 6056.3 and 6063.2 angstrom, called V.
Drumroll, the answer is 57.2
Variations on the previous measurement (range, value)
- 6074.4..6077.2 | 48.3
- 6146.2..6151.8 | 49.2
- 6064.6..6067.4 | 55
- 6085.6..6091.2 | 53.6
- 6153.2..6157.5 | 50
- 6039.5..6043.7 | 54.2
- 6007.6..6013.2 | 50.1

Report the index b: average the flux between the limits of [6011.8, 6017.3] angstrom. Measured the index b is 54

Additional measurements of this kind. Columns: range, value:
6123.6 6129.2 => 51.9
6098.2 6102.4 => 49.5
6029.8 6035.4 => 47.6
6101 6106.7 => 48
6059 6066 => 52.4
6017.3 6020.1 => 52.2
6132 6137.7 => 49.2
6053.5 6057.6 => 57.1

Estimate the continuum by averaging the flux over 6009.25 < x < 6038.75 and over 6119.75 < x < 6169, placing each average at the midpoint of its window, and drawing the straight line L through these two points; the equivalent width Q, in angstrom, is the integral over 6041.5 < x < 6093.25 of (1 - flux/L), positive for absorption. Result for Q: -3.5 angstrom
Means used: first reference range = 49.7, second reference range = 48.8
